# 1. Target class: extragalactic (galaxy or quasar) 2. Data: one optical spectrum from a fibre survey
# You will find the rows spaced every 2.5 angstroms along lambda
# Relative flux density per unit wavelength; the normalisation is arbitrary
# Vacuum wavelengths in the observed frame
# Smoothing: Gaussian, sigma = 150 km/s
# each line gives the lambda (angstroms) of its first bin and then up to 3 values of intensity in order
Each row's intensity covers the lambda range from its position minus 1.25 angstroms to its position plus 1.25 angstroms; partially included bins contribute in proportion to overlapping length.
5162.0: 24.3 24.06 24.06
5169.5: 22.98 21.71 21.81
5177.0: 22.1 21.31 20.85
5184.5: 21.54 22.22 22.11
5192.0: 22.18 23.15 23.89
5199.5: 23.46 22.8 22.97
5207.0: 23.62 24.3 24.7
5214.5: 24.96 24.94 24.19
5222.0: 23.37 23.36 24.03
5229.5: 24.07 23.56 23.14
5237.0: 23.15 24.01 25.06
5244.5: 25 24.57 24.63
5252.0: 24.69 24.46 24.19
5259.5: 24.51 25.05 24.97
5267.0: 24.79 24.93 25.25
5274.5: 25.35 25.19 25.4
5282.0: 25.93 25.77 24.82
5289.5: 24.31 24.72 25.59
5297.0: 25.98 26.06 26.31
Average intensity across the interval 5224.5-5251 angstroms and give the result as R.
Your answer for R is 24.1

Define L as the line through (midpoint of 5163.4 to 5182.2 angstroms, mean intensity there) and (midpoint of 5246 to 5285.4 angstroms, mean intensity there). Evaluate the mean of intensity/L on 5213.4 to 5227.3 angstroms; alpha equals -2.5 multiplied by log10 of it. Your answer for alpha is -0.02 mag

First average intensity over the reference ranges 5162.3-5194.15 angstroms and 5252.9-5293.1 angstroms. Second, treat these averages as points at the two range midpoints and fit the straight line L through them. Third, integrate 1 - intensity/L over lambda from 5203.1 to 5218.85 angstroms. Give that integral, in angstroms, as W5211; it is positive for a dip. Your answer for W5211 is -0.67 angstroms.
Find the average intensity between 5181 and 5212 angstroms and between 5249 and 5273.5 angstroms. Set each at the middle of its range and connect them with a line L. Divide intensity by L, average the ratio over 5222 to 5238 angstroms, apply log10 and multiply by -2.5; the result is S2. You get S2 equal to 0.01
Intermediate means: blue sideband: 22.9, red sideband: 24.8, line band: 23.5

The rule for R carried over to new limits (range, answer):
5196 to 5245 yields 23.9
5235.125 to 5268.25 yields 24.5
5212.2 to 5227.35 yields 24.2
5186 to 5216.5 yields 23.4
